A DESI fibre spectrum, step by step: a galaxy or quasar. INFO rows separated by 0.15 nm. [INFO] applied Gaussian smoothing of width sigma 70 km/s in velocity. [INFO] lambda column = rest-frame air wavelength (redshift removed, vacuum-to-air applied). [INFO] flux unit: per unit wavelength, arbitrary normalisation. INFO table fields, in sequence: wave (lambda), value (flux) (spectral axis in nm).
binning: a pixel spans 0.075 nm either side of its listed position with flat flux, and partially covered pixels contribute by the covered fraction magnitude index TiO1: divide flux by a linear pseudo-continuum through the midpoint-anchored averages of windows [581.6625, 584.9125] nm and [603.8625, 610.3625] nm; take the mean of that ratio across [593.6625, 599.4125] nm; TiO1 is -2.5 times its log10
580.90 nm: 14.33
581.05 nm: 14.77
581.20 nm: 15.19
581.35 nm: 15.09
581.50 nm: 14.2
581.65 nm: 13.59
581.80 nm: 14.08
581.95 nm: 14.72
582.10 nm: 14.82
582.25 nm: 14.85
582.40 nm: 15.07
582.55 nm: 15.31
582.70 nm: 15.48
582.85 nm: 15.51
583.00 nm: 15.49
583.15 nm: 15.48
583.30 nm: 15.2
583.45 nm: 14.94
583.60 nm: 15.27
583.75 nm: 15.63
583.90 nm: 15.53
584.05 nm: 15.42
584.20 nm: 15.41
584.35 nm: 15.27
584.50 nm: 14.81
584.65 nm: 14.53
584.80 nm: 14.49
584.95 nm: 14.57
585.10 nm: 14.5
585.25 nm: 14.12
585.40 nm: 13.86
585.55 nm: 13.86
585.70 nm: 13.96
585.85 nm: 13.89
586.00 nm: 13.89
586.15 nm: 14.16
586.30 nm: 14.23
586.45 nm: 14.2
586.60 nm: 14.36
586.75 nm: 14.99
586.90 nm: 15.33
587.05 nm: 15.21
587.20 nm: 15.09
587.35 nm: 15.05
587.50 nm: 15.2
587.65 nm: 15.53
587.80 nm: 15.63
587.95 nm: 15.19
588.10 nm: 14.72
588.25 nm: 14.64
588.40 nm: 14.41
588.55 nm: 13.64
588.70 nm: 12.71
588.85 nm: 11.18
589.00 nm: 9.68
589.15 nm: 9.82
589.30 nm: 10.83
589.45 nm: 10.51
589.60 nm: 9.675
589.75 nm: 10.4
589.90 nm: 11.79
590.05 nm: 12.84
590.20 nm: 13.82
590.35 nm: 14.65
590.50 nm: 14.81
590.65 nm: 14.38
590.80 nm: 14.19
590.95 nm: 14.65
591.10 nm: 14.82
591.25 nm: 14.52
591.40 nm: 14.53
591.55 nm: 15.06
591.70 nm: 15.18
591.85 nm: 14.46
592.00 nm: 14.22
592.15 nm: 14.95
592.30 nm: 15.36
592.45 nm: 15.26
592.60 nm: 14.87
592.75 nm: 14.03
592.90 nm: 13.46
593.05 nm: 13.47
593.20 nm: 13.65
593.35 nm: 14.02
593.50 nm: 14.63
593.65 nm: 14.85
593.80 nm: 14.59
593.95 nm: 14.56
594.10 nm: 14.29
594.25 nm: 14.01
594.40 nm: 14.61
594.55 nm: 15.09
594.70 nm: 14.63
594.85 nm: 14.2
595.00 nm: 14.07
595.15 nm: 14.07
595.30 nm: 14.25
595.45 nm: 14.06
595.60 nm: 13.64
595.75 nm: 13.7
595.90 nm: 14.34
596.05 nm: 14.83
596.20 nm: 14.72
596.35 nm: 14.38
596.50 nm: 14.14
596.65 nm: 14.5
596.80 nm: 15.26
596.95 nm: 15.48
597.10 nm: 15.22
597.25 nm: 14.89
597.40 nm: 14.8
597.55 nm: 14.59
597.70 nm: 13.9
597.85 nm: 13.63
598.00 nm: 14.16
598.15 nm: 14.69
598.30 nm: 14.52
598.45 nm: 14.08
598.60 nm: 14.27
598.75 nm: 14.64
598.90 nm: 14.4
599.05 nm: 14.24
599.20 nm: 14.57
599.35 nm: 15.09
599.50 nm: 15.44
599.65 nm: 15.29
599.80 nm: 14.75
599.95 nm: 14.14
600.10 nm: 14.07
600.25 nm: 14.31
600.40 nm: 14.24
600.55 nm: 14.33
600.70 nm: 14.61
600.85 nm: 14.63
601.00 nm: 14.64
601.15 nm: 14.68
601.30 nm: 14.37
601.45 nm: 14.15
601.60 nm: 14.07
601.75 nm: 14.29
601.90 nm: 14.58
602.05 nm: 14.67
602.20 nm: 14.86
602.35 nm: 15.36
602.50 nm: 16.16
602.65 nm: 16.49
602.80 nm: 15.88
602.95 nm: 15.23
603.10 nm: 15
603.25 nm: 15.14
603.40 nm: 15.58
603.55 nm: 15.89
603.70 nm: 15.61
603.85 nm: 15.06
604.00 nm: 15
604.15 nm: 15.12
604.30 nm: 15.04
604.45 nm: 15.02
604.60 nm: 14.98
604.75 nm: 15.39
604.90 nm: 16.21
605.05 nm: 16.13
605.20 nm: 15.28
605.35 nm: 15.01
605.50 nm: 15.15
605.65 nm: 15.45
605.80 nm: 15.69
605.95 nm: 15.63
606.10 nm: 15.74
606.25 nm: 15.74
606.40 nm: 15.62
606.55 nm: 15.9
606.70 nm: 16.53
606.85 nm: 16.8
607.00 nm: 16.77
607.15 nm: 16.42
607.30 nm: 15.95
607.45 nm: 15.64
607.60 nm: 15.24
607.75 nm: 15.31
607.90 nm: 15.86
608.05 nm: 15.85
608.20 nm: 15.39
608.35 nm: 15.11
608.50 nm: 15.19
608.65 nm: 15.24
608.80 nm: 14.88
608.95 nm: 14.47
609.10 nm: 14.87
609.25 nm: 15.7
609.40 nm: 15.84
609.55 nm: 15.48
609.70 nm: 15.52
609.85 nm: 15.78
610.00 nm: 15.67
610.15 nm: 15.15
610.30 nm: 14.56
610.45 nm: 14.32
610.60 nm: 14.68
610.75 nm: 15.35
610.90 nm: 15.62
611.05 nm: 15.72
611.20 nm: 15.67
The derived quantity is 0.06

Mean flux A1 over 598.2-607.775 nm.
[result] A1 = 15.2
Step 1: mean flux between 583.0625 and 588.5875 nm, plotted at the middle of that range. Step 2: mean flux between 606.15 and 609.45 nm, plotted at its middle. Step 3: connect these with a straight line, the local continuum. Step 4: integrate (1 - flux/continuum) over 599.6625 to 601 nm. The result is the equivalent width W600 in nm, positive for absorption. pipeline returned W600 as 0.08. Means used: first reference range 14.8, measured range 14.4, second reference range 15.7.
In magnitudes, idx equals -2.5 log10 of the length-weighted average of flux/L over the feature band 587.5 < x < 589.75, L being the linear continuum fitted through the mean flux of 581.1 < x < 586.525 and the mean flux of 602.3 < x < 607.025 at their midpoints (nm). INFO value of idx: 0.17 mag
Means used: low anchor 14.7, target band 12.7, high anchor 15.6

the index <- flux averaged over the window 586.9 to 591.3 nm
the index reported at 13.5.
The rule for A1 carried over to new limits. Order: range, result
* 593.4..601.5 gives 14.5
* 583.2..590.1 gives 13.9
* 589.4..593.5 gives 13.9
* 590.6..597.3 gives 14.5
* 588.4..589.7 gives 11.2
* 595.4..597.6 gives 14.6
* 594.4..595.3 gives 14.4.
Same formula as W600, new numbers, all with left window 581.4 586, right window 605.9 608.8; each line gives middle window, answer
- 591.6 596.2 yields 0.25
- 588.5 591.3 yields 0.46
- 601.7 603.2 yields 0.03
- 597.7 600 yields 0.13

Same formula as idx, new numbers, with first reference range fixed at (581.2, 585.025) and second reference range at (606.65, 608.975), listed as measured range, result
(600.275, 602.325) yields 0.07 mag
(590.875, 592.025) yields 0.04 mag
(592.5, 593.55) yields 0.09 mag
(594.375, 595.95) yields 0.08 mag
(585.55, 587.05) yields 0.05 mag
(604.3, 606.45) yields 0.01 mag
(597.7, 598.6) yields 0.09 mag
